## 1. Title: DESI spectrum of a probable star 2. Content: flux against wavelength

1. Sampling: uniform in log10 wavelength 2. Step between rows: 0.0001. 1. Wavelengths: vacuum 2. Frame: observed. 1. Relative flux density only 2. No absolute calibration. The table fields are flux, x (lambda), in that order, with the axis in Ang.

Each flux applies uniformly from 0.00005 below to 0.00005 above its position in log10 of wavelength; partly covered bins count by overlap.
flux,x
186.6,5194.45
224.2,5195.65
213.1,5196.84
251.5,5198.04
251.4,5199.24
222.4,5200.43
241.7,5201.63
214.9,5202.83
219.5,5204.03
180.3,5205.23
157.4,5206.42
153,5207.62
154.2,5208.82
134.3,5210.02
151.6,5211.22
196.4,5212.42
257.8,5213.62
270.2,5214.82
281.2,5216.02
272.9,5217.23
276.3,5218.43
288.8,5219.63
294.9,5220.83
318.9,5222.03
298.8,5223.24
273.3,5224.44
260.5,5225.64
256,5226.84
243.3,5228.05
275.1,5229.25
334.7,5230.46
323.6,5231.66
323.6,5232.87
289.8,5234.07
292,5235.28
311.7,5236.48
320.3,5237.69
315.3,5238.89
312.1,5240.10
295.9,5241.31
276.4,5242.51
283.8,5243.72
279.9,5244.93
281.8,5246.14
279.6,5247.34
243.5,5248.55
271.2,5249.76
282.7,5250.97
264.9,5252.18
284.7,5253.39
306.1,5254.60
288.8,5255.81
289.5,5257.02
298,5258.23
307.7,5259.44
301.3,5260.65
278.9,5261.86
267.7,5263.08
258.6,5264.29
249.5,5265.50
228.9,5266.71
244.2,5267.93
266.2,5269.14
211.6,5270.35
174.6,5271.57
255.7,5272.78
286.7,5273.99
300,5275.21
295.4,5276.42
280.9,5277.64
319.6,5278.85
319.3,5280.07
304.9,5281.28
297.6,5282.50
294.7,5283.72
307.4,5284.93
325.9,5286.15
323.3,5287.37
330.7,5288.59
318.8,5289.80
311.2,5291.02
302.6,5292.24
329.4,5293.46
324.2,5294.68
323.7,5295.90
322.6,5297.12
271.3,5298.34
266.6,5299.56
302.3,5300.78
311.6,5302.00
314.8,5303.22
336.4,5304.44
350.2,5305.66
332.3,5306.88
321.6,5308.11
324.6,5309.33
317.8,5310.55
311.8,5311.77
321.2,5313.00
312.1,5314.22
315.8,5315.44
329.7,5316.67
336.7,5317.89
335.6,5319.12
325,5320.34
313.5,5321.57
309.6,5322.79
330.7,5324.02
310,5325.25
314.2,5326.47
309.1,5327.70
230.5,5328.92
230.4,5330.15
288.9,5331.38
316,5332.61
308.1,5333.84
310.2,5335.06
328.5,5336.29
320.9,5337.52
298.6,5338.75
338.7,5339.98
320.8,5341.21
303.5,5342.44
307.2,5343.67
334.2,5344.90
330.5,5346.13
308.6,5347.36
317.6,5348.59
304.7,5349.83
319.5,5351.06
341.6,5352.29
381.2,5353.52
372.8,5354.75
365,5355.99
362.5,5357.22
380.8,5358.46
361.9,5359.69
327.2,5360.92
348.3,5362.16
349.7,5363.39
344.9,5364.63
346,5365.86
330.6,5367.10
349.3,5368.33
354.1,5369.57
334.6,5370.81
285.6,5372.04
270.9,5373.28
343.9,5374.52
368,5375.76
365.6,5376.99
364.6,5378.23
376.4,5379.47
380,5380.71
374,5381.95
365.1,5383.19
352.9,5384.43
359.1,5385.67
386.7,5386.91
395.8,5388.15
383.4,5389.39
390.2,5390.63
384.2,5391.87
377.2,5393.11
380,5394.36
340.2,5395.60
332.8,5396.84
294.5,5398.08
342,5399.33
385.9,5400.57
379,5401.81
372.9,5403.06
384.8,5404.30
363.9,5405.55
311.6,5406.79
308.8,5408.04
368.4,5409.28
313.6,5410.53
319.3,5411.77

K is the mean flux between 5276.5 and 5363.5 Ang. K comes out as 319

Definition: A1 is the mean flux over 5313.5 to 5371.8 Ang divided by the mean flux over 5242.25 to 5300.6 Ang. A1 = 1.1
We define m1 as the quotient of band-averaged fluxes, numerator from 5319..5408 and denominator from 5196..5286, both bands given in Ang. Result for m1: 1.27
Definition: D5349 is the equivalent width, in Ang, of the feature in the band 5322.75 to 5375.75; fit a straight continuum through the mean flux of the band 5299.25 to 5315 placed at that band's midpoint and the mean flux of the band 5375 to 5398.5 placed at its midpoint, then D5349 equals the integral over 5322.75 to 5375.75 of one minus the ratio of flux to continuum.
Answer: 3.0 Ang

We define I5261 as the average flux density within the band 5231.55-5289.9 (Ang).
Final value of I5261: 286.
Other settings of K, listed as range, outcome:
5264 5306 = 293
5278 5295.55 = 315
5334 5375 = 333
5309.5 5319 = 322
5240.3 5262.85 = 284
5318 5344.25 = 308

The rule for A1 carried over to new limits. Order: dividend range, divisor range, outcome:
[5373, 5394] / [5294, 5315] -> 1.17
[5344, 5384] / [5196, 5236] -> 1.39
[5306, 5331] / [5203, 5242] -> 1.20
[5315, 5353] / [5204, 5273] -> 1.18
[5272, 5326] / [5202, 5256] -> 1.18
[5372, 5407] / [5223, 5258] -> 1.25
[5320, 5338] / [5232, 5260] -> 1.04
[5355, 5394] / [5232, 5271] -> 1.27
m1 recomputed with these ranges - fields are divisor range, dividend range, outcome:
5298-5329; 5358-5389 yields 1.12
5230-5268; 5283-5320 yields 1.10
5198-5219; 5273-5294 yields 1.43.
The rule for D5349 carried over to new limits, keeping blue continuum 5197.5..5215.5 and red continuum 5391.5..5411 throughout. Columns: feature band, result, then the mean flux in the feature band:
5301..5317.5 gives -2.37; 323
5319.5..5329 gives -0.54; 310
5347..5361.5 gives -1.35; 346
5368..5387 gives -0.95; 351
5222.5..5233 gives -3.15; 286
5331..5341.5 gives -0.42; 315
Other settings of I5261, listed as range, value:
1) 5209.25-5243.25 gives 276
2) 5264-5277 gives 252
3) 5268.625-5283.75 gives 277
